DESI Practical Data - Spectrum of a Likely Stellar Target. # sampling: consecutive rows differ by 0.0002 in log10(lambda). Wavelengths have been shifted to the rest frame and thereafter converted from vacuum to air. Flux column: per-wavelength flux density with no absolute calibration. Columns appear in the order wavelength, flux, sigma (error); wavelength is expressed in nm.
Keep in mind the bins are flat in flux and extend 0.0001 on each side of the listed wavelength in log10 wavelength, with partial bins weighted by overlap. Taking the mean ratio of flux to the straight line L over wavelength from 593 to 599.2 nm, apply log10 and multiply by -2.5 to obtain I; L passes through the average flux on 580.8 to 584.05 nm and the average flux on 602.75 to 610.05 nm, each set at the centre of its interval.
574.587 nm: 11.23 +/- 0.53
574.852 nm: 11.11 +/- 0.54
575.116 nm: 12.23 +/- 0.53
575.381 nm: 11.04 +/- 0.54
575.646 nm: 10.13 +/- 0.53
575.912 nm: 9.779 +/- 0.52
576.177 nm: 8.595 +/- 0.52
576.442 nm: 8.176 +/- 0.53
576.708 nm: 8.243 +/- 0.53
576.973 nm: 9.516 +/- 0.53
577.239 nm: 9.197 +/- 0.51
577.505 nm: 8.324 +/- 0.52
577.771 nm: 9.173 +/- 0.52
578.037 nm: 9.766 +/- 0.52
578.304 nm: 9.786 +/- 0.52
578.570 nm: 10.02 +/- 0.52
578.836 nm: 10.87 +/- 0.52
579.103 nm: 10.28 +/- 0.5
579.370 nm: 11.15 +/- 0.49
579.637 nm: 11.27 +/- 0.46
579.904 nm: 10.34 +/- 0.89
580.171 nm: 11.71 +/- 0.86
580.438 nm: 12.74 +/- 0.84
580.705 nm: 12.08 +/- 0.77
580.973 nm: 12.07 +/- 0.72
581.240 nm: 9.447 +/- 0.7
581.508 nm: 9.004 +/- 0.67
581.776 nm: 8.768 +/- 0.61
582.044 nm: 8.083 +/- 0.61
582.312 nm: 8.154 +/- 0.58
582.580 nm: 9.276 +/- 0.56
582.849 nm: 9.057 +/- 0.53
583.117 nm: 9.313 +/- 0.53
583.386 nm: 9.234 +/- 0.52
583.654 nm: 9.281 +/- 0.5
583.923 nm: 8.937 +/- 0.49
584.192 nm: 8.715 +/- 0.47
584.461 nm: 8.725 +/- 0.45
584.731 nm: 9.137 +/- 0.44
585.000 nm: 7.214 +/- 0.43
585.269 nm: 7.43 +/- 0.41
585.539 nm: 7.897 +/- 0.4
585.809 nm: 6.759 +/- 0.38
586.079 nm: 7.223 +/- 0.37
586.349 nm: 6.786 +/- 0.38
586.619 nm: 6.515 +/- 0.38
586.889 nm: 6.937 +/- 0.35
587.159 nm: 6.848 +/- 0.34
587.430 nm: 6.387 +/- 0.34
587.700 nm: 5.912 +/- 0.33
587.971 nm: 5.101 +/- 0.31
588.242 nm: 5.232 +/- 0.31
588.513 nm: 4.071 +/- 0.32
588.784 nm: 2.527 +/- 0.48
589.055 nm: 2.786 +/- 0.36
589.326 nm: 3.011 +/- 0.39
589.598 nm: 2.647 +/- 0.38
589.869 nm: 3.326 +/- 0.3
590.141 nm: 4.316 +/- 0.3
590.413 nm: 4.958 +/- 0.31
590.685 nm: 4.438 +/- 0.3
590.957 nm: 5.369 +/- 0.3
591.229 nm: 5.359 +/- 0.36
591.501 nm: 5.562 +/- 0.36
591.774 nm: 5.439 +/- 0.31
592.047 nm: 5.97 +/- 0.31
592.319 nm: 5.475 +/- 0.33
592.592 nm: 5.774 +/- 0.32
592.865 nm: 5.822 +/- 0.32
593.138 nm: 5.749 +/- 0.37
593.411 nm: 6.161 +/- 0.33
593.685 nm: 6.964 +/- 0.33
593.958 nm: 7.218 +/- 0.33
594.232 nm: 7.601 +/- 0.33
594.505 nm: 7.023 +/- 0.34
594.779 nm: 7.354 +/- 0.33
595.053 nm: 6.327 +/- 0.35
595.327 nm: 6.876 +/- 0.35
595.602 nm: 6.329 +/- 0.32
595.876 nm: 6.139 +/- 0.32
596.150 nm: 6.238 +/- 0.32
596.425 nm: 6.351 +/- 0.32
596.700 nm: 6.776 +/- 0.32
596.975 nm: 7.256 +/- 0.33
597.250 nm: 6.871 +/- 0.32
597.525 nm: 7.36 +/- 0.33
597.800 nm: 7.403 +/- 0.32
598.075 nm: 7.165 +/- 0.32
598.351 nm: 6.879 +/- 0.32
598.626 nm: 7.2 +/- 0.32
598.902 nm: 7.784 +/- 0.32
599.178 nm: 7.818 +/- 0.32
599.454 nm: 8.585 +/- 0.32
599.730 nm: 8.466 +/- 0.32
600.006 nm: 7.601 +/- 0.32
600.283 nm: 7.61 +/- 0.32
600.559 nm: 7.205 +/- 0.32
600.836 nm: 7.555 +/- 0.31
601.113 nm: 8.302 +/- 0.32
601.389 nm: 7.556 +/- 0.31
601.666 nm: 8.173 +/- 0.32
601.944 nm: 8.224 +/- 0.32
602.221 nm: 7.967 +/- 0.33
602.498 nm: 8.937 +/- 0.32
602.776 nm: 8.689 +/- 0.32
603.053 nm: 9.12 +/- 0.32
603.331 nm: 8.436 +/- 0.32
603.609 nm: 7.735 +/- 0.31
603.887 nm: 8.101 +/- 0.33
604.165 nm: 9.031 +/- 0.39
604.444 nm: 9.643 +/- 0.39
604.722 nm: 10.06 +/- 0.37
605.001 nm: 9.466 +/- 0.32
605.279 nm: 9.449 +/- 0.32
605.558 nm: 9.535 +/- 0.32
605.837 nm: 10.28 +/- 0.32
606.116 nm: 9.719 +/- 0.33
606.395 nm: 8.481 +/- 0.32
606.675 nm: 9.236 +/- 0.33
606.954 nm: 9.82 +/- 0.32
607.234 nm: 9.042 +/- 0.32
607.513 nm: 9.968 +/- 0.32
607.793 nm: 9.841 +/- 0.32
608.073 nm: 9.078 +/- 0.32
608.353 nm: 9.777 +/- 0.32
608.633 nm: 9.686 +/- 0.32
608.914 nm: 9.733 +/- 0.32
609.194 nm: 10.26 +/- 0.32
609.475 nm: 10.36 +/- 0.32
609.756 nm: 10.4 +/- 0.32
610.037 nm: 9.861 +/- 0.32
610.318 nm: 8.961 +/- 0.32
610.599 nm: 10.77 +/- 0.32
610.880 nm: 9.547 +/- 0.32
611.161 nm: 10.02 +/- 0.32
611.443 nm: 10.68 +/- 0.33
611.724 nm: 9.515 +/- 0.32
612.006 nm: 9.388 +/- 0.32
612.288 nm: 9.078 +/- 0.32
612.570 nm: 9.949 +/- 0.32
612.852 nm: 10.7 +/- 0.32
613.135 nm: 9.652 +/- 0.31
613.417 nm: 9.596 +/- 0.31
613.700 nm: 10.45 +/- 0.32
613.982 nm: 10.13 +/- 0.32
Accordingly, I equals 0.333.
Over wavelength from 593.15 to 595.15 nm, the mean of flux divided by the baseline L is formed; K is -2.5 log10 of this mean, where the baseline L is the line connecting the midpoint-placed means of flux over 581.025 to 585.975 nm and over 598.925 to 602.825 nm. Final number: 0.20 mag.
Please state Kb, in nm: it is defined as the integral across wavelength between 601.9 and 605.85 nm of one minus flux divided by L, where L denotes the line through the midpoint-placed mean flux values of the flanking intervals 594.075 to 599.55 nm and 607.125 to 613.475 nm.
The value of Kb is -0.20 nm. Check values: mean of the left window 7.06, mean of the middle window 8.96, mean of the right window 9.83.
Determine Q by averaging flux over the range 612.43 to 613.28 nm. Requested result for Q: 10.1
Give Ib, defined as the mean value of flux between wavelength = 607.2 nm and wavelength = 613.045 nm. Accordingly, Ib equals 9.85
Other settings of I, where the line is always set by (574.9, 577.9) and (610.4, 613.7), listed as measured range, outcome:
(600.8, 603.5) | 0.178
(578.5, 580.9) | -0.172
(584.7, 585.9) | 0.257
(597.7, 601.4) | 0.265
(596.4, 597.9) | 0.354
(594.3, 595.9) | 0.397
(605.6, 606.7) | 0.044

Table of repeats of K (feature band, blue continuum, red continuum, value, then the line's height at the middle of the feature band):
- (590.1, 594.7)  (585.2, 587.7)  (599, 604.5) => 0.25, 7.41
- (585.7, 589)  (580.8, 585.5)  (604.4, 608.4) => 0.49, 9.05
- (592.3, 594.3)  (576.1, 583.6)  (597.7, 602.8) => 0.31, 8.5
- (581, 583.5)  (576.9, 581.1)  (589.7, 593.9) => 0.02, 9.23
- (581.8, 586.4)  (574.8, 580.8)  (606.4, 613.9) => 0.21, 10.1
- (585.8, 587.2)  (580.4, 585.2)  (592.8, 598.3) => 0.24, 8.57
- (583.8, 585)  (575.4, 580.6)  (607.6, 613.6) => 0.15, 9.96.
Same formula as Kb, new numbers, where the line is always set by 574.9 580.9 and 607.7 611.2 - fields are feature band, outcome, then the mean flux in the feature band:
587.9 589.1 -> 0.729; 3.97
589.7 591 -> 0.737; 4.37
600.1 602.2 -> 0.454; 7.81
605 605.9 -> 0.022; 9.67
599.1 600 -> 0.159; 8.22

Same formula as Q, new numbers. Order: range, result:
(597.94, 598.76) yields 7.08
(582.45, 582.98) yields 9.16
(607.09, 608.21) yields 9.49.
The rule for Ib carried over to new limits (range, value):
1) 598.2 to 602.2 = 7.79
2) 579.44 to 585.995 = 9.36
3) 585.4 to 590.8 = 5.18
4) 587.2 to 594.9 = 5.29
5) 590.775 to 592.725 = 5.54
